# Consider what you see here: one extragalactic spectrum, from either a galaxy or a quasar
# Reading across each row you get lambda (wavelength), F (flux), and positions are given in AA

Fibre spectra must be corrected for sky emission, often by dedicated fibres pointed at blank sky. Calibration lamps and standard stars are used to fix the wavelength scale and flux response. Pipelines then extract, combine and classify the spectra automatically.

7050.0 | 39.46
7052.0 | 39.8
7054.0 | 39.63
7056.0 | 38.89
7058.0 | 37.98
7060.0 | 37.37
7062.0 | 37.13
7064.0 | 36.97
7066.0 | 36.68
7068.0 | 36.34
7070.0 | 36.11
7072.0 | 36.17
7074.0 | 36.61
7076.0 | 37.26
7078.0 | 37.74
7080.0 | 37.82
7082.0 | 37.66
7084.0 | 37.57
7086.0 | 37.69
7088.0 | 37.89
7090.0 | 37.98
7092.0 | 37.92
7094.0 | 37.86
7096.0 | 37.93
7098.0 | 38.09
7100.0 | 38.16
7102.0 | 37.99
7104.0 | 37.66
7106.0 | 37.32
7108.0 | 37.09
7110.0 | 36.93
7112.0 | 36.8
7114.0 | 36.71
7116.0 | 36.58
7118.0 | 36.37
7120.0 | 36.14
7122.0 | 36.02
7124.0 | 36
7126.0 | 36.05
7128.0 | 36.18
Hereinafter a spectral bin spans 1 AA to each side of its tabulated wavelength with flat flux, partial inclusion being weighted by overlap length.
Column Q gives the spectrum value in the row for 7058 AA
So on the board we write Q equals 37.98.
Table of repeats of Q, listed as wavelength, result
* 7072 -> 36.17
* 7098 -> 38.09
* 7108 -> 37.09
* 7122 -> 36.02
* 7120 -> 36.14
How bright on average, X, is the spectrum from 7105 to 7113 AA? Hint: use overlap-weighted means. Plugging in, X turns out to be 37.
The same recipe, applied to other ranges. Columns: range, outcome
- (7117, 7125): 36.1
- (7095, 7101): 38.1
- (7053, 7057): 39.3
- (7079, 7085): 37.7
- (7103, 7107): 37.5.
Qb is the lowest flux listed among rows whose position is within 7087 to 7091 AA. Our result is 37.89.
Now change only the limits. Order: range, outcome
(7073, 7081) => 36.61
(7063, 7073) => 36.11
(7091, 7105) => 37.66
